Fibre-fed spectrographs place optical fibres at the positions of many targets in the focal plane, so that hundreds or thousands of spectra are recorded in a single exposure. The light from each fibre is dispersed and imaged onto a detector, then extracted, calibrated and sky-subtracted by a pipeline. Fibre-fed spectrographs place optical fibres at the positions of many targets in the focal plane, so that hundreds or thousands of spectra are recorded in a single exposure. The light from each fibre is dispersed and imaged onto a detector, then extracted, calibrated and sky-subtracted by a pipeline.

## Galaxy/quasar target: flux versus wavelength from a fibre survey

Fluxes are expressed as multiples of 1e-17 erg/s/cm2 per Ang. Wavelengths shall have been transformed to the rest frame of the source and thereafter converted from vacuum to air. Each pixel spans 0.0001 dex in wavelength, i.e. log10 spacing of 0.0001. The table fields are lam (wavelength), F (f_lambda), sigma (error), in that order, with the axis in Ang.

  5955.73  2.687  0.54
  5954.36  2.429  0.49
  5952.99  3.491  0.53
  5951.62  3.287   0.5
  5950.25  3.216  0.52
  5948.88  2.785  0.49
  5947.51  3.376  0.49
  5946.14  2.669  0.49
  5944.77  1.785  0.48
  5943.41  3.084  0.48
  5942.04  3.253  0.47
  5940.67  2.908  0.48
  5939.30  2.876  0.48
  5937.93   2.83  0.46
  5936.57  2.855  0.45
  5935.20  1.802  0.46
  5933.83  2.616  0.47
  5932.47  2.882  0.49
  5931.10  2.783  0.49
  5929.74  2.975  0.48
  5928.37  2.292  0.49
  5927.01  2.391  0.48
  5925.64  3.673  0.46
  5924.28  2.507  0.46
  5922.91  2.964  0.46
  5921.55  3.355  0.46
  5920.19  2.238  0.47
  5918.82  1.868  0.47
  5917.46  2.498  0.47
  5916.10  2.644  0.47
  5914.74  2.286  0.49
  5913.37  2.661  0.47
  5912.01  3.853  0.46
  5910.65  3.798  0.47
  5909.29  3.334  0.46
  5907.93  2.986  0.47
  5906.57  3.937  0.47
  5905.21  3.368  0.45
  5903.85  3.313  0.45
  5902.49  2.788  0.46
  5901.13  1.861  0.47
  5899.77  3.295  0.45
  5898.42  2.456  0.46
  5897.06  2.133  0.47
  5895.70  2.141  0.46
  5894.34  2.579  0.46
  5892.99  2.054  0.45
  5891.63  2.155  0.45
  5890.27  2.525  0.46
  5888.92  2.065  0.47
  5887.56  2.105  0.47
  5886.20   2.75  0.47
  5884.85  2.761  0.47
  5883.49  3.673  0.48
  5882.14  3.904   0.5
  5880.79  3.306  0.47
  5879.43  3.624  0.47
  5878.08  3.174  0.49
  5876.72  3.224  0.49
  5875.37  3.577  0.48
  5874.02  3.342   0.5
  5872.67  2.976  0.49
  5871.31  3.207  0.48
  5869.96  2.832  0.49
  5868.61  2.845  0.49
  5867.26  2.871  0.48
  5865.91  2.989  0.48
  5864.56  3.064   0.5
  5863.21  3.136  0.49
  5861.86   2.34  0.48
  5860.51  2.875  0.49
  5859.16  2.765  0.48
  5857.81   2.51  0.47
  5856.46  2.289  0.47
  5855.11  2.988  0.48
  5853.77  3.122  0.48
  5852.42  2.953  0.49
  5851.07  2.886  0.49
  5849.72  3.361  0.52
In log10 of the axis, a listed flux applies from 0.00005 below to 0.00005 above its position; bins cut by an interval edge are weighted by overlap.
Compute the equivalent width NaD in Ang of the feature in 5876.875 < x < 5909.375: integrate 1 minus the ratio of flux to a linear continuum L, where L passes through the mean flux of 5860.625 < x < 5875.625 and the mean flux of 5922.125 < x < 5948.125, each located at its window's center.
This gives 0.8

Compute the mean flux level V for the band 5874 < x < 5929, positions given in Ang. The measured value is 2.86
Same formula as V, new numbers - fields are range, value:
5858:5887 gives 3.09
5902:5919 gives 3.06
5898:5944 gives 2.86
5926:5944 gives 2.75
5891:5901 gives 2.37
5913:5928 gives 2.64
